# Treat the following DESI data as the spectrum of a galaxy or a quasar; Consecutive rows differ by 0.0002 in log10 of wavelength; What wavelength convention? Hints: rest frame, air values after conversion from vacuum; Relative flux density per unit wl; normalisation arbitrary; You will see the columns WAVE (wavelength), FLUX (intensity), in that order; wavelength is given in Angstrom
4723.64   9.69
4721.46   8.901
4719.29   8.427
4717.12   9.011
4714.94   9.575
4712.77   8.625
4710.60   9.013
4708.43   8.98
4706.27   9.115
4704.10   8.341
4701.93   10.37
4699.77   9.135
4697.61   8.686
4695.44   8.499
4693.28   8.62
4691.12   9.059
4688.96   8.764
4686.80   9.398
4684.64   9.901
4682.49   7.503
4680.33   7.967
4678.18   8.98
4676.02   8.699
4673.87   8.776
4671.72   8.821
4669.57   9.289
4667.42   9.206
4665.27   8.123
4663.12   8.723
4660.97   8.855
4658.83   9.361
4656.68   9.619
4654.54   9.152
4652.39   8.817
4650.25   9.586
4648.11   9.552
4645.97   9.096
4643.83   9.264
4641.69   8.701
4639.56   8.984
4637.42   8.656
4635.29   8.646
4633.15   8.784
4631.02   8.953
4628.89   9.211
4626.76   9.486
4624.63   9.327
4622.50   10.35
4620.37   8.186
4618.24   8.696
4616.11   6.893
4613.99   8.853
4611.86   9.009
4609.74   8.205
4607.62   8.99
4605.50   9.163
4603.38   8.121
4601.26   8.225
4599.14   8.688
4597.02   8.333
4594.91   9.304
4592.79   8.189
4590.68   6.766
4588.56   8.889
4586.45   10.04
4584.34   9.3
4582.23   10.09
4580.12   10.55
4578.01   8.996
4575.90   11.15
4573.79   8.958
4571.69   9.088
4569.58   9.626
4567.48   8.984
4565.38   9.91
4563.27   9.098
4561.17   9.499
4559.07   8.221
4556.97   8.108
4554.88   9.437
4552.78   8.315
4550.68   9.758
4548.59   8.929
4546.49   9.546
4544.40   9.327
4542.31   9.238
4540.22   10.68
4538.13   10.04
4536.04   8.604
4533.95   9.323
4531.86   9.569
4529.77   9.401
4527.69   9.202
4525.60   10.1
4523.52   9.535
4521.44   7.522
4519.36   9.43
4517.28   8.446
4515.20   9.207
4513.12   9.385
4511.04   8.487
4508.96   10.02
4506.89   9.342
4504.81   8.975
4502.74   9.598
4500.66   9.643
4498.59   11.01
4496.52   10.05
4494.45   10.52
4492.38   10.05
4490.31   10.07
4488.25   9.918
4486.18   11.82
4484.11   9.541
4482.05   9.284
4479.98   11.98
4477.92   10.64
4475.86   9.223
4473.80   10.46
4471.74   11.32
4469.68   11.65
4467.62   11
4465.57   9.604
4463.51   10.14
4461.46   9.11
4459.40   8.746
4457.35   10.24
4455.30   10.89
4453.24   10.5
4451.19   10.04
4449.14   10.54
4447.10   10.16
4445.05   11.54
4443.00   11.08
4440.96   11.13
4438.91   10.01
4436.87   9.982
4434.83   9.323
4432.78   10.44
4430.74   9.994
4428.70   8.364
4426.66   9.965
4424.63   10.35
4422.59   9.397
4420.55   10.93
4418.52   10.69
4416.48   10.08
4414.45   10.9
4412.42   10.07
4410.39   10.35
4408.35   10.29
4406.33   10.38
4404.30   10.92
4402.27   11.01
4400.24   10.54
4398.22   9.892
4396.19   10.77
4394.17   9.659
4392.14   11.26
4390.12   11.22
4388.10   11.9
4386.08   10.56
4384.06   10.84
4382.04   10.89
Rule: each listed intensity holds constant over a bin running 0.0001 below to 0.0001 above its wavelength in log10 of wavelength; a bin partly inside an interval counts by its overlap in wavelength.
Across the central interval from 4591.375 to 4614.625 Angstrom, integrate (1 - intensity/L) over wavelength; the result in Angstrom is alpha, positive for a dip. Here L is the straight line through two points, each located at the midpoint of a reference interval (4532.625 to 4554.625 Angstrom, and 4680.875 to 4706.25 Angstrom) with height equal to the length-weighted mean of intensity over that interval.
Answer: 1.5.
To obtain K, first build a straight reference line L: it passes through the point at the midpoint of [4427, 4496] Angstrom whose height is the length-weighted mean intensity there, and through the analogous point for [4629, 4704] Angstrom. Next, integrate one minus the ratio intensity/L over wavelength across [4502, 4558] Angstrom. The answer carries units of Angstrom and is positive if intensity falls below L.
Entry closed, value 3.4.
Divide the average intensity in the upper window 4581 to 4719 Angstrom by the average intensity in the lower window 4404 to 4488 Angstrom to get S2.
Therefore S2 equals 0.9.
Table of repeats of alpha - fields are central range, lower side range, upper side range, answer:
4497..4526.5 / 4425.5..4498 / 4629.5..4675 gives 1.8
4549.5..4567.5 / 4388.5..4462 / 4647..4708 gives 1.1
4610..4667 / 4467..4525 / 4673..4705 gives 1.1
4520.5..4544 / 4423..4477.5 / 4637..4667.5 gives 0.9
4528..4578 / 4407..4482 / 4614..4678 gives 1.3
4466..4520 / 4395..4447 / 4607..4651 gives -1.0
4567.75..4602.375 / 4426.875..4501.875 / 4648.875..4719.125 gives 1.5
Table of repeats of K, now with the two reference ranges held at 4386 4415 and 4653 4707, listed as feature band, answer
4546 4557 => 0.7 Angstrom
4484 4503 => -0.4 Angstrom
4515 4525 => 1.1 Angstrom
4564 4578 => 0.0 Angstrom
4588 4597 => 1.1 Angstrom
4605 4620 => 1.3 Angstrom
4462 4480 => -0.6 Angstrom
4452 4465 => 0.5 Angstrom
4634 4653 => 0.2 Angstrom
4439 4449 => -0.5 Angstrom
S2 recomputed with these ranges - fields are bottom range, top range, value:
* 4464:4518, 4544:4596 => 0.92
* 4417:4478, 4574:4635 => 0.87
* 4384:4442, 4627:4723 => 0.86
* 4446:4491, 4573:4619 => 0.86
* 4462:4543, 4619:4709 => 0.91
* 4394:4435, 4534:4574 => 0.90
